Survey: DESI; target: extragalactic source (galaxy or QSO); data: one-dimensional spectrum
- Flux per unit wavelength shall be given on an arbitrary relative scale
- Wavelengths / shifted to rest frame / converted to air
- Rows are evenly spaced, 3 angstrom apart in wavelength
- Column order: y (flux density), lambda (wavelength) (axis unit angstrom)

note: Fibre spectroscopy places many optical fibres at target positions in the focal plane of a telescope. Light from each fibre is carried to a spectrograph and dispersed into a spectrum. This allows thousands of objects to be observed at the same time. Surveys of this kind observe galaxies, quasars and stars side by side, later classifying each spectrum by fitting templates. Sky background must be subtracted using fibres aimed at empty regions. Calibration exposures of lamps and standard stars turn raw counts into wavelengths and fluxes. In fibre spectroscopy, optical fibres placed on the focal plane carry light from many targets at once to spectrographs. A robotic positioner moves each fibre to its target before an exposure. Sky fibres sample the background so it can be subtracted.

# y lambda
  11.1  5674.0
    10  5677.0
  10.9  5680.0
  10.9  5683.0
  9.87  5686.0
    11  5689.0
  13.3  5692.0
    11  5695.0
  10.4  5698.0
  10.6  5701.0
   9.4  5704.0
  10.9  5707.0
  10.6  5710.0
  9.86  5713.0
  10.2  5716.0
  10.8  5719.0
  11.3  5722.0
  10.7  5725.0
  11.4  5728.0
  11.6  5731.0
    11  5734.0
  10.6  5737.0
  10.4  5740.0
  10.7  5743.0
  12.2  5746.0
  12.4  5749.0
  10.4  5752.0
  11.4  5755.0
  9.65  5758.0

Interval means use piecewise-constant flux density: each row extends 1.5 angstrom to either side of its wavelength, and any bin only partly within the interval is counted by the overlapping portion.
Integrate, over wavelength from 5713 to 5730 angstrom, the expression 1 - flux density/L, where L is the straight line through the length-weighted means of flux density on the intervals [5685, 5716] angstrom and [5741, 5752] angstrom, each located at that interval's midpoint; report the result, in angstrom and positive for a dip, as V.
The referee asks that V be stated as 0.4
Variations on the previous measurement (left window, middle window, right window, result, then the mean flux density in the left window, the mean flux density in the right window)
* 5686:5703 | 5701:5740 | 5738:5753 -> 1.7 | 11.1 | 11.2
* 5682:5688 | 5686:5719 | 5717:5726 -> -0.2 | 10.4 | 10.9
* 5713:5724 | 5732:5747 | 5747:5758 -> 0.0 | 10.6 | 11.2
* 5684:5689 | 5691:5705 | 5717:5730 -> -0.5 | 10.3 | 11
